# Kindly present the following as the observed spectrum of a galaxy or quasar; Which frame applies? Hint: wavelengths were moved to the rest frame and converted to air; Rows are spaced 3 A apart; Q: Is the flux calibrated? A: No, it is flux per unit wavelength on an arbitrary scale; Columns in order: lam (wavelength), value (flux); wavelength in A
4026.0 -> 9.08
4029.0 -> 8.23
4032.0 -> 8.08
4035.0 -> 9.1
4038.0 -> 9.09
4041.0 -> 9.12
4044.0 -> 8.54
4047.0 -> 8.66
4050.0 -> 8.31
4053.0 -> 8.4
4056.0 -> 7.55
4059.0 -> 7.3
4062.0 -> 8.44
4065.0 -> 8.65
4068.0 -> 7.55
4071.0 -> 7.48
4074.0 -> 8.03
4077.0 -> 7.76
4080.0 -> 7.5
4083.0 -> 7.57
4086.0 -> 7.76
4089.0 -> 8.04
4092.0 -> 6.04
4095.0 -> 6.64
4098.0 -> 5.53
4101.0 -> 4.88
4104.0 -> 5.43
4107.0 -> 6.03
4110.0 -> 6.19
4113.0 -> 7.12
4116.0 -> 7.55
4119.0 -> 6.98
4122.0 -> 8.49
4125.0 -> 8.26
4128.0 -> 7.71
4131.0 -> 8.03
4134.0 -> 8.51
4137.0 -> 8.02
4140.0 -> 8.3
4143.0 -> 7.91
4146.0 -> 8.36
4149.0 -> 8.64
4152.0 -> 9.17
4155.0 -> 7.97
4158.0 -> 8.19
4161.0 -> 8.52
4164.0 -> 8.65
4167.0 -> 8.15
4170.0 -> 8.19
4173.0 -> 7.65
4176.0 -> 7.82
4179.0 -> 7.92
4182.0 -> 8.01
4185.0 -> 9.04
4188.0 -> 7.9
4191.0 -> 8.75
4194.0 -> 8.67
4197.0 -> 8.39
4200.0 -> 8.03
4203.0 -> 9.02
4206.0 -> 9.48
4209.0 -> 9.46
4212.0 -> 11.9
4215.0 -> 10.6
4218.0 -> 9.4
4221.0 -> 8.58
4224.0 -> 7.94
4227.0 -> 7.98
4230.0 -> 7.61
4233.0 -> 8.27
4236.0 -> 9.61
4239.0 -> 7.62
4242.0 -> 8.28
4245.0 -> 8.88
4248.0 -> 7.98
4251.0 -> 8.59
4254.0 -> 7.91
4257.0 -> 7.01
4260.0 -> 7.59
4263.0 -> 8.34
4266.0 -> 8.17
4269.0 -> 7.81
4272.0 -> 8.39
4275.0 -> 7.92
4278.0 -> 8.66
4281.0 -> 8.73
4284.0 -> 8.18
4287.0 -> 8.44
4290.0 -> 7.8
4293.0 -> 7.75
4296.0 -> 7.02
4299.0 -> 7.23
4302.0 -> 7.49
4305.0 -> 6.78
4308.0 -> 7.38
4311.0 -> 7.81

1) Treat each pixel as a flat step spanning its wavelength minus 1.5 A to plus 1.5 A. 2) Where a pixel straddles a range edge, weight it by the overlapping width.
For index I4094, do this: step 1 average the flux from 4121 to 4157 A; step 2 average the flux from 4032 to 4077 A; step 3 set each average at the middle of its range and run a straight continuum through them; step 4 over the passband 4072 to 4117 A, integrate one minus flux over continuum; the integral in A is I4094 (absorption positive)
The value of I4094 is 8.0 A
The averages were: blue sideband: 8.28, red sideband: 8.28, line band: 6.8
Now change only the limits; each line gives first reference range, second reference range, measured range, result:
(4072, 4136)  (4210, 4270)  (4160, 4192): -1.4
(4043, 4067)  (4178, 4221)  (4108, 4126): 2.5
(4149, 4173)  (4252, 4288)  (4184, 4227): -4.1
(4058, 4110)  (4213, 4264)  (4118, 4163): -4.0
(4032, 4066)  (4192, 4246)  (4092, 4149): 9.3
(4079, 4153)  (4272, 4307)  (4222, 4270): -2.4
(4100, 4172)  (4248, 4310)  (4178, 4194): -1.2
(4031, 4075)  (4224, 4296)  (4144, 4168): -0.7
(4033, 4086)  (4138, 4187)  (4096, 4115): 5.3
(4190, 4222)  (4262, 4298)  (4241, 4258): 0.9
